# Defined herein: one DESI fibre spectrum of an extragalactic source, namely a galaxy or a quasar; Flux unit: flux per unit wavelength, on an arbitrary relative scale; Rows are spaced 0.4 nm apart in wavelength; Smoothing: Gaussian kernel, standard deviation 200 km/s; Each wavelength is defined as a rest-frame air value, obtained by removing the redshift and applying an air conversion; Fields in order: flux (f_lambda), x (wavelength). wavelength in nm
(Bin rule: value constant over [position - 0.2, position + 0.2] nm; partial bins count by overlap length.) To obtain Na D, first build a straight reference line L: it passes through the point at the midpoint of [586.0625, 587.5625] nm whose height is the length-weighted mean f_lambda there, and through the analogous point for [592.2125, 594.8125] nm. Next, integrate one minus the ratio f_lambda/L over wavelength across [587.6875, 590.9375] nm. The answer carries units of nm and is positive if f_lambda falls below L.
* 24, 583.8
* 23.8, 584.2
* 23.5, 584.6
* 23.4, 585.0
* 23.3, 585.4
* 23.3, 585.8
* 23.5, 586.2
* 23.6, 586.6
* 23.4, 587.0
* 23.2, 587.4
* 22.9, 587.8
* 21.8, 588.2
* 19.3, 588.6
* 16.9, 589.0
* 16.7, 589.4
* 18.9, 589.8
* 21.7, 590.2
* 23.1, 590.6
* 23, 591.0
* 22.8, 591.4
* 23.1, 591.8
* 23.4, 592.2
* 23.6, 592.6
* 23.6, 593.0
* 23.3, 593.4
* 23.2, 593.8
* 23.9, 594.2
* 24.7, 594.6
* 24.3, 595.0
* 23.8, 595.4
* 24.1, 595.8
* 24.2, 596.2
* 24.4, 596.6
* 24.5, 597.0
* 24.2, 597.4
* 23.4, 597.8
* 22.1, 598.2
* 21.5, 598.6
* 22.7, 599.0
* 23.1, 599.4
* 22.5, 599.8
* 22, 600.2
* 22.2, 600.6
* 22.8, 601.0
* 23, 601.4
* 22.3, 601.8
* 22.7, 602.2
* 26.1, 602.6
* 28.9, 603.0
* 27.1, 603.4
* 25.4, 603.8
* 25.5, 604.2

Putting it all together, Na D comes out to 0.46 nm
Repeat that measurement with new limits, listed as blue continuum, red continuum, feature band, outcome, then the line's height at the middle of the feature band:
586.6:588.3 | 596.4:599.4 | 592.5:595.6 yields -0.088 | 23.1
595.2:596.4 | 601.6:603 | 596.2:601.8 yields 0.290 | 24.2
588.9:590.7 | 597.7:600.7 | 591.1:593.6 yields -0.380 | 20.2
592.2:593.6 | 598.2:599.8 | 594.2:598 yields -0.207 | 22.9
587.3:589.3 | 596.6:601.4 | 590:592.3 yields -0.184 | 21.1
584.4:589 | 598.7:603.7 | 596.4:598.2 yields -0.035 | 23.4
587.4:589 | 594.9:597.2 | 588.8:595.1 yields 0.099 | 22.5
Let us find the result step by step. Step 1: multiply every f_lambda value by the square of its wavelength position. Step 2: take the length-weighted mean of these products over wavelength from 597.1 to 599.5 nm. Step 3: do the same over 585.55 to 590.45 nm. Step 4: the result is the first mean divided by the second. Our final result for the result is 1.1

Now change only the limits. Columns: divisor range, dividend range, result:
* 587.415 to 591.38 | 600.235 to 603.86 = 1.23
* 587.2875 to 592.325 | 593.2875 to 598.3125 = 1.15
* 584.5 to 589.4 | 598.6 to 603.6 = 1.13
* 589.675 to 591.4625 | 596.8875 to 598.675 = 1.08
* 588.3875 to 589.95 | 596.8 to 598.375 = 1.35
